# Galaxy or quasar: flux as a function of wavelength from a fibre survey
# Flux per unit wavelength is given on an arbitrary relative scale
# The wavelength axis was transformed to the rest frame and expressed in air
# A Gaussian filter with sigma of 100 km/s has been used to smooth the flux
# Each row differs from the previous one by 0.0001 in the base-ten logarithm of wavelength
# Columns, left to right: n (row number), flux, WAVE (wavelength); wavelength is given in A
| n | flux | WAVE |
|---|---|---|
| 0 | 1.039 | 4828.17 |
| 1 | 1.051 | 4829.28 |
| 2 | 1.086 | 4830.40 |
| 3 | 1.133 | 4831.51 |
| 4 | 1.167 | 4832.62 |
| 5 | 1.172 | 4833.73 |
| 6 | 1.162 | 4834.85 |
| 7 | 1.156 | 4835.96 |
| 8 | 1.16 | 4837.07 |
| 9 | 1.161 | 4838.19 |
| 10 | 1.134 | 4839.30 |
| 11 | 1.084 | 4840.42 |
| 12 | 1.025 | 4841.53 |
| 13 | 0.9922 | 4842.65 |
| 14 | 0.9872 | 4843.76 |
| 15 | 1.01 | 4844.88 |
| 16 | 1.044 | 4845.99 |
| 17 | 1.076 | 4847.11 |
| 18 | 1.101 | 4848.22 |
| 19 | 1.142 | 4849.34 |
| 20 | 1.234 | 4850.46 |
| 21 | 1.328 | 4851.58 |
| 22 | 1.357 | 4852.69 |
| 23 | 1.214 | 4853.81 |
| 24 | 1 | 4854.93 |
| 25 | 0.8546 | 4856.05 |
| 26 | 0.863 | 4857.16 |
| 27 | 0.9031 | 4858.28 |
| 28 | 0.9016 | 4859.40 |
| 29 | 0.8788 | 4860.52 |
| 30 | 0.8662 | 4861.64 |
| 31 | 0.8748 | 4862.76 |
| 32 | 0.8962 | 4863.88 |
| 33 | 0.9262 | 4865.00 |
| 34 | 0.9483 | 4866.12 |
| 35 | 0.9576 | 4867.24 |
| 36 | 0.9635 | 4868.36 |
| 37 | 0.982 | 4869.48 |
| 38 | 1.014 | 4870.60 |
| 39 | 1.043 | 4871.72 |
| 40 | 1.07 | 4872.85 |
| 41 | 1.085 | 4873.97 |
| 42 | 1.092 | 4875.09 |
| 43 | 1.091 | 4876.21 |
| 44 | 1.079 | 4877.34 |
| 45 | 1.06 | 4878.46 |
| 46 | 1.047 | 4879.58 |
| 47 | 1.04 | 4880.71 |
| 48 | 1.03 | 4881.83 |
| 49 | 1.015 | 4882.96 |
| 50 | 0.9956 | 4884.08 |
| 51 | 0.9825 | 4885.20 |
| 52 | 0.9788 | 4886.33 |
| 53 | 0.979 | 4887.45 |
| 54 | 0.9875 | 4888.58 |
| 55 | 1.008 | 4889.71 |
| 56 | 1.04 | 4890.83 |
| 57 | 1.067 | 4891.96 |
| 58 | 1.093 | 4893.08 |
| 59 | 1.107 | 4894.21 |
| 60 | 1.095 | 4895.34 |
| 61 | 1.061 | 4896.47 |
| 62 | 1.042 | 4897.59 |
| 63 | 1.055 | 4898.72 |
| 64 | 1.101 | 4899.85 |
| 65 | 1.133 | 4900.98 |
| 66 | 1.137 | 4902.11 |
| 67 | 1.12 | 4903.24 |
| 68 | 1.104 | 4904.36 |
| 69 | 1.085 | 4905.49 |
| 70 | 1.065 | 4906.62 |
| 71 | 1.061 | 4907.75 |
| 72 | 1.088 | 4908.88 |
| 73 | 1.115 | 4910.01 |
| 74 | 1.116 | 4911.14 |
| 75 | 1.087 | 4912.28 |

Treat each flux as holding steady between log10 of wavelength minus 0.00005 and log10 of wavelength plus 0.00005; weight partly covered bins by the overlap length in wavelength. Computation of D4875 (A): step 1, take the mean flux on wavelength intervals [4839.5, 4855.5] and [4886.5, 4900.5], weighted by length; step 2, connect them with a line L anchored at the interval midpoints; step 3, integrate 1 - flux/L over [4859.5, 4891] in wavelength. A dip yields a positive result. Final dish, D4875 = 2.3 A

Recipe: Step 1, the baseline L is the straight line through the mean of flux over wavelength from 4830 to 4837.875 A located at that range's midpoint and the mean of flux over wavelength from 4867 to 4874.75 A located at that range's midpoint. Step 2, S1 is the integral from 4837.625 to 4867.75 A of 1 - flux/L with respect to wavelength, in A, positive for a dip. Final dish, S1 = 1.60 A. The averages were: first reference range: 1.15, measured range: 1.03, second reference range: 1.02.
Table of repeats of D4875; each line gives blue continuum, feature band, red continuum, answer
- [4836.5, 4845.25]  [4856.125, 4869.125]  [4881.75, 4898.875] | 1.8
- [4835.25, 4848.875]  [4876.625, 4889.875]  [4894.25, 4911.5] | 0.9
